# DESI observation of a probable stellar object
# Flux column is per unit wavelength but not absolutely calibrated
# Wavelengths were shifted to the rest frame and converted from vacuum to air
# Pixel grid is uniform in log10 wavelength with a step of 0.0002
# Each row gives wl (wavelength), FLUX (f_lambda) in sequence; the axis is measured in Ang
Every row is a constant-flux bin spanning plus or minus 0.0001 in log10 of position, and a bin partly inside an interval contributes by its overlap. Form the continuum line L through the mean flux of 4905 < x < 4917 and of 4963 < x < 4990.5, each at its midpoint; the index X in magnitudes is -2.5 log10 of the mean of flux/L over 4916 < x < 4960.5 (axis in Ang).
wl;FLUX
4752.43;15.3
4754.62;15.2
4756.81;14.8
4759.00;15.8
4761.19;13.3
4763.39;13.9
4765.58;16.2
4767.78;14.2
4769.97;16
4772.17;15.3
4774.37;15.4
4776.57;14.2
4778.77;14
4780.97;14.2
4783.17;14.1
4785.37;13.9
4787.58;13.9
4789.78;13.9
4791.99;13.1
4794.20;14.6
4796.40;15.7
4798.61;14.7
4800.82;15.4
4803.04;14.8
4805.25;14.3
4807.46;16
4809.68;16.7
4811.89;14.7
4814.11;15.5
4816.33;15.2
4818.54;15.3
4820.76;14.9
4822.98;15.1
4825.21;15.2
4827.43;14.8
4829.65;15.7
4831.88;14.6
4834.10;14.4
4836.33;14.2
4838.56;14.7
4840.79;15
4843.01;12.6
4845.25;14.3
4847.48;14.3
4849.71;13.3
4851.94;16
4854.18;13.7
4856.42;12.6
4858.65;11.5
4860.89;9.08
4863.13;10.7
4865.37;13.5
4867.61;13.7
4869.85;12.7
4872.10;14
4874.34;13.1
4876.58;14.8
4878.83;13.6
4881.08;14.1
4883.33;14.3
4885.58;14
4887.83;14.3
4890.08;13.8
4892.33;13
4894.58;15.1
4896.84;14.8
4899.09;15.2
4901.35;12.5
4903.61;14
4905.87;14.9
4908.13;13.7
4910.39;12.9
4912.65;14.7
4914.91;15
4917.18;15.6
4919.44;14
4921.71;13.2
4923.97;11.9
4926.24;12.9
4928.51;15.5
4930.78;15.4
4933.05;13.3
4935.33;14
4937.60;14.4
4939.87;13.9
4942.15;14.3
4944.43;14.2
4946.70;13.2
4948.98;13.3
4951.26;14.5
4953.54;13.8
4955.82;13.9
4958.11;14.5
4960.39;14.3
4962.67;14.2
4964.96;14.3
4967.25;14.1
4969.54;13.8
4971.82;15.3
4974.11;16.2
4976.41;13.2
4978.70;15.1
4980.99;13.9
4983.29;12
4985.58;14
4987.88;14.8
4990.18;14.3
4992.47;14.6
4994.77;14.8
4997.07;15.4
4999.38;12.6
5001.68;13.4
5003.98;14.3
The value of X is 0.02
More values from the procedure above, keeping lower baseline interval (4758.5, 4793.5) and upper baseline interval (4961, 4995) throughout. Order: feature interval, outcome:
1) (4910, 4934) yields 0.019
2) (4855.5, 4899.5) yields 0.078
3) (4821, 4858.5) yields 0.004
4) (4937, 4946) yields 0.013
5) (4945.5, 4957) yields 0.044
